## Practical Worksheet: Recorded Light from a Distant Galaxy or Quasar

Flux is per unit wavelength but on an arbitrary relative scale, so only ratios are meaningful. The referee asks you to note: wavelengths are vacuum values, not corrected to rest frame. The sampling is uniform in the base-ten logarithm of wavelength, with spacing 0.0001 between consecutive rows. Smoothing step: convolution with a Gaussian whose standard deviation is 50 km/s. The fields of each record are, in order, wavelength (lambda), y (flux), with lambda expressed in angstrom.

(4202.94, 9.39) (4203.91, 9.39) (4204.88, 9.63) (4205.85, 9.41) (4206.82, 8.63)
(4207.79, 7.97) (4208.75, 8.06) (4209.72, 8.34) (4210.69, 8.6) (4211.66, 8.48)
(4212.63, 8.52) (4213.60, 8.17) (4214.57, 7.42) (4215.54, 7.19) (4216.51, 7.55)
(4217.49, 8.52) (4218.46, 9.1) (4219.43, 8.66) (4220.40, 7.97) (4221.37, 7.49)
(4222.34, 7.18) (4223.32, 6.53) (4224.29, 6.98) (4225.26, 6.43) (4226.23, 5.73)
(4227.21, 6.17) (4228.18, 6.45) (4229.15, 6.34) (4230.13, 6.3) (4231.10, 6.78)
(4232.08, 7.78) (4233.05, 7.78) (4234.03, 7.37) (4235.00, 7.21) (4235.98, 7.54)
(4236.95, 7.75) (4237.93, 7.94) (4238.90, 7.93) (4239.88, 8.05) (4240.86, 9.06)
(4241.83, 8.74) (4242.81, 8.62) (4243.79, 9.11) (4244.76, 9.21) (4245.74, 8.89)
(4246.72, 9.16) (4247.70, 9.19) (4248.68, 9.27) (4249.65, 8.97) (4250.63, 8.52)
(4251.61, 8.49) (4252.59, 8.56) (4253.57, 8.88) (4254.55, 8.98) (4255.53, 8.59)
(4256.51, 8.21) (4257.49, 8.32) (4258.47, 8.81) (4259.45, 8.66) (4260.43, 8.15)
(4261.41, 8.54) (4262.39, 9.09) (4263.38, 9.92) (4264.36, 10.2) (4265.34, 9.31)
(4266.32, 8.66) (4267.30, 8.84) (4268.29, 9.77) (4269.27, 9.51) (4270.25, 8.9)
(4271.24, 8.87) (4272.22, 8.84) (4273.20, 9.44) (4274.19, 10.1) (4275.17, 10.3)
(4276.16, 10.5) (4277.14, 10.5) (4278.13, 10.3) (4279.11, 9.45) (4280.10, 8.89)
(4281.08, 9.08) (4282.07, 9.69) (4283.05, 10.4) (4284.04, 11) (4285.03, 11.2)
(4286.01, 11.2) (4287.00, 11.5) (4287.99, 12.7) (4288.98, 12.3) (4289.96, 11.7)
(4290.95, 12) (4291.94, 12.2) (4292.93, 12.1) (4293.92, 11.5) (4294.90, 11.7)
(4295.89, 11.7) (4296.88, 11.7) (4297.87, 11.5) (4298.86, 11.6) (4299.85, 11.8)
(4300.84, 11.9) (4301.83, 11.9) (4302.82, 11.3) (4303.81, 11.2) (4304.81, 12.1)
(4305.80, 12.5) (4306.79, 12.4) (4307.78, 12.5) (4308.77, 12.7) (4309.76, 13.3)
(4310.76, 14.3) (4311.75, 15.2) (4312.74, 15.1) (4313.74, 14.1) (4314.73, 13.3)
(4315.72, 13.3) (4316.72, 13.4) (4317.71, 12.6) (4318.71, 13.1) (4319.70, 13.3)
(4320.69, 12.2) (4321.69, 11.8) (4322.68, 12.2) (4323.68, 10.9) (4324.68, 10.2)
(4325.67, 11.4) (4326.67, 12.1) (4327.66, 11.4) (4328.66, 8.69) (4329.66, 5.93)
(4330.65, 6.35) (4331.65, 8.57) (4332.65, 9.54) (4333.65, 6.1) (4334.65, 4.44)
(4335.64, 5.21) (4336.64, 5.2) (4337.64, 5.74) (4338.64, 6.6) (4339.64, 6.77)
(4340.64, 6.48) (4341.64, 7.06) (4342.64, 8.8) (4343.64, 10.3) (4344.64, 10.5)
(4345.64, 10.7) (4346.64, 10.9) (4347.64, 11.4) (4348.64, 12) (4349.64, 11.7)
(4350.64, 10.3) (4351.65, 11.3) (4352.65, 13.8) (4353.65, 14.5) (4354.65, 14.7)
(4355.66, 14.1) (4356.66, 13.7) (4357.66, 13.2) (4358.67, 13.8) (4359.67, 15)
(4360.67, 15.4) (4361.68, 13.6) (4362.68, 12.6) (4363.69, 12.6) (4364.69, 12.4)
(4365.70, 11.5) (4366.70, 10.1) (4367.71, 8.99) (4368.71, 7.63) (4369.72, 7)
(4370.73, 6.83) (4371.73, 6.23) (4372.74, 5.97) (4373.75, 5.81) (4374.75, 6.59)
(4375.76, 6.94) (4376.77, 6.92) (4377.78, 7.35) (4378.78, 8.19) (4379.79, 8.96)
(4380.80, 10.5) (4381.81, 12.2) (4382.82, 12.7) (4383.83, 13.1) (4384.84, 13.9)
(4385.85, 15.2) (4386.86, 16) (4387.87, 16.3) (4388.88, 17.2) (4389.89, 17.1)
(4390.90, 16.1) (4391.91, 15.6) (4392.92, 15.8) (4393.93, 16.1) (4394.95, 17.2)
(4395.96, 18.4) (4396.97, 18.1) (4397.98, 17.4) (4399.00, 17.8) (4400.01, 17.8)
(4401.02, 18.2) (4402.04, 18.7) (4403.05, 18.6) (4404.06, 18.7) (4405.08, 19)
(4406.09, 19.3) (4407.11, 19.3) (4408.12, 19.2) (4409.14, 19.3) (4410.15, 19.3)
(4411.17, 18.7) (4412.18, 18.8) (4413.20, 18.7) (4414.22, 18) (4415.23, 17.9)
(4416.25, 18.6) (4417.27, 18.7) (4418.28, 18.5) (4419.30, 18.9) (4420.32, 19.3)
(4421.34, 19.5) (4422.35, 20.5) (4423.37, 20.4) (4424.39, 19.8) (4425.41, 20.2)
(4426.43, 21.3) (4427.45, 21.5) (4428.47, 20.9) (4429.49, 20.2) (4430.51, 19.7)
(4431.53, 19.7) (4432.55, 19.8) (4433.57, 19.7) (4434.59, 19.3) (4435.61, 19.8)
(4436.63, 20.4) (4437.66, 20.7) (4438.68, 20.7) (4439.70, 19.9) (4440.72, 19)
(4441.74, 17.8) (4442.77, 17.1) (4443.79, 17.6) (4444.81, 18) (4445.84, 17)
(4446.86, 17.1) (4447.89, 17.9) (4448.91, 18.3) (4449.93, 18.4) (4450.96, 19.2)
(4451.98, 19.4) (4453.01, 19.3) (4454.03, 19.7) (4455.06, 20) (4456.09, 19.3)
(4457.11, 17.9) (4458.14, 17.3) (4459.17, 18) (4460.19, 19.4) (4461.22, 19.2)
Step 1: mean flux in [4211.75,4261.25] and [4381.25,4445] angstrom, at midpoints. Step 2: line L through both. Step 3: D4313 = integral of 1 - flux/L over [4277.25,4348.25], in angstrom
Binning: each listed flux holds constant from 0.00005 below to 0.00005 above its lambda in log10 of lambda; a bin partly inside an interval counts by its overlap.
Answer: 8.5 angstrom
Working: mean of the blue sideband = 7.99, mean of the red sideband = 18.3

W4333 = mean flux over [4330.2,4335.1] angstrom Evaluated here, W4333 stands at 7.02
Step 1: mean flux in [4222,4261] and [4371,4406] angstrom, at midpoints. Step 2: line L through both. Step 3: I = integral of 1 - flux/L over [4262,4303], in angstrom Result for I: -4.08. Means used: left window 7.97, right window 13.9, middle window 10.6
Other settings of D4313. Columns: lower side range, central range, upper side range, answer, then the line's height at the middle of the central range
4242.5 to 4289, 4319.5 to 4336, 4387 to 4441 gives 4.9 angstrom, 13.4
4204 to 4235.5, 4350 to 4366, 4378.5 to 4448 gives 1.8 angstrom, 15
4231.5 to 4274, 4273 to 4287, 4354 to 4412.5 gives -0.6 angstrom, 9.79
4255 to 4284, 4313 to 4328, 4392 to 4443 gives 0.3 angstrom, 12.7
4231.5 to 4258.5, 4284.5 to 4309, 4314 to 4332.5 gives -3.9 angstrom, 10.2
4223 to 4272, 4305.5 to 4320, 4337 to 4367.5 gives -4.6 angstrom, 10.2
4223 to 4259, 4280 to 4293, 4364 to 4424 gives -1.5 angstrom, 10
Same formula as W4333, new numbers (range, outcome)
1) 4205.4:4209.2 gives 8.53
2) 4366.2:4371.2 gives 8.11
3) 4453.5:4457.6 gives 19.2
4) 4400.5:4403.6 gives 18.5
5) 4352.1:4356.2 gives 14.2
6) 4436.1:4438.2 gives 20.5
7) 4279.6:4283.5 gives 9.51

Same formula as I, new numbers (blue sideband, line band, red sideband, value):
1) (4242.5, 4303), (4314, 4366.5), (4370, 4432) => 9.5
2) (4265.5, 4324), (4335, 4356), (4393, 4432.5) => 7.1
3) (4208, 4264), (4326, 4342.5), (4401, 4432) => 7.9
